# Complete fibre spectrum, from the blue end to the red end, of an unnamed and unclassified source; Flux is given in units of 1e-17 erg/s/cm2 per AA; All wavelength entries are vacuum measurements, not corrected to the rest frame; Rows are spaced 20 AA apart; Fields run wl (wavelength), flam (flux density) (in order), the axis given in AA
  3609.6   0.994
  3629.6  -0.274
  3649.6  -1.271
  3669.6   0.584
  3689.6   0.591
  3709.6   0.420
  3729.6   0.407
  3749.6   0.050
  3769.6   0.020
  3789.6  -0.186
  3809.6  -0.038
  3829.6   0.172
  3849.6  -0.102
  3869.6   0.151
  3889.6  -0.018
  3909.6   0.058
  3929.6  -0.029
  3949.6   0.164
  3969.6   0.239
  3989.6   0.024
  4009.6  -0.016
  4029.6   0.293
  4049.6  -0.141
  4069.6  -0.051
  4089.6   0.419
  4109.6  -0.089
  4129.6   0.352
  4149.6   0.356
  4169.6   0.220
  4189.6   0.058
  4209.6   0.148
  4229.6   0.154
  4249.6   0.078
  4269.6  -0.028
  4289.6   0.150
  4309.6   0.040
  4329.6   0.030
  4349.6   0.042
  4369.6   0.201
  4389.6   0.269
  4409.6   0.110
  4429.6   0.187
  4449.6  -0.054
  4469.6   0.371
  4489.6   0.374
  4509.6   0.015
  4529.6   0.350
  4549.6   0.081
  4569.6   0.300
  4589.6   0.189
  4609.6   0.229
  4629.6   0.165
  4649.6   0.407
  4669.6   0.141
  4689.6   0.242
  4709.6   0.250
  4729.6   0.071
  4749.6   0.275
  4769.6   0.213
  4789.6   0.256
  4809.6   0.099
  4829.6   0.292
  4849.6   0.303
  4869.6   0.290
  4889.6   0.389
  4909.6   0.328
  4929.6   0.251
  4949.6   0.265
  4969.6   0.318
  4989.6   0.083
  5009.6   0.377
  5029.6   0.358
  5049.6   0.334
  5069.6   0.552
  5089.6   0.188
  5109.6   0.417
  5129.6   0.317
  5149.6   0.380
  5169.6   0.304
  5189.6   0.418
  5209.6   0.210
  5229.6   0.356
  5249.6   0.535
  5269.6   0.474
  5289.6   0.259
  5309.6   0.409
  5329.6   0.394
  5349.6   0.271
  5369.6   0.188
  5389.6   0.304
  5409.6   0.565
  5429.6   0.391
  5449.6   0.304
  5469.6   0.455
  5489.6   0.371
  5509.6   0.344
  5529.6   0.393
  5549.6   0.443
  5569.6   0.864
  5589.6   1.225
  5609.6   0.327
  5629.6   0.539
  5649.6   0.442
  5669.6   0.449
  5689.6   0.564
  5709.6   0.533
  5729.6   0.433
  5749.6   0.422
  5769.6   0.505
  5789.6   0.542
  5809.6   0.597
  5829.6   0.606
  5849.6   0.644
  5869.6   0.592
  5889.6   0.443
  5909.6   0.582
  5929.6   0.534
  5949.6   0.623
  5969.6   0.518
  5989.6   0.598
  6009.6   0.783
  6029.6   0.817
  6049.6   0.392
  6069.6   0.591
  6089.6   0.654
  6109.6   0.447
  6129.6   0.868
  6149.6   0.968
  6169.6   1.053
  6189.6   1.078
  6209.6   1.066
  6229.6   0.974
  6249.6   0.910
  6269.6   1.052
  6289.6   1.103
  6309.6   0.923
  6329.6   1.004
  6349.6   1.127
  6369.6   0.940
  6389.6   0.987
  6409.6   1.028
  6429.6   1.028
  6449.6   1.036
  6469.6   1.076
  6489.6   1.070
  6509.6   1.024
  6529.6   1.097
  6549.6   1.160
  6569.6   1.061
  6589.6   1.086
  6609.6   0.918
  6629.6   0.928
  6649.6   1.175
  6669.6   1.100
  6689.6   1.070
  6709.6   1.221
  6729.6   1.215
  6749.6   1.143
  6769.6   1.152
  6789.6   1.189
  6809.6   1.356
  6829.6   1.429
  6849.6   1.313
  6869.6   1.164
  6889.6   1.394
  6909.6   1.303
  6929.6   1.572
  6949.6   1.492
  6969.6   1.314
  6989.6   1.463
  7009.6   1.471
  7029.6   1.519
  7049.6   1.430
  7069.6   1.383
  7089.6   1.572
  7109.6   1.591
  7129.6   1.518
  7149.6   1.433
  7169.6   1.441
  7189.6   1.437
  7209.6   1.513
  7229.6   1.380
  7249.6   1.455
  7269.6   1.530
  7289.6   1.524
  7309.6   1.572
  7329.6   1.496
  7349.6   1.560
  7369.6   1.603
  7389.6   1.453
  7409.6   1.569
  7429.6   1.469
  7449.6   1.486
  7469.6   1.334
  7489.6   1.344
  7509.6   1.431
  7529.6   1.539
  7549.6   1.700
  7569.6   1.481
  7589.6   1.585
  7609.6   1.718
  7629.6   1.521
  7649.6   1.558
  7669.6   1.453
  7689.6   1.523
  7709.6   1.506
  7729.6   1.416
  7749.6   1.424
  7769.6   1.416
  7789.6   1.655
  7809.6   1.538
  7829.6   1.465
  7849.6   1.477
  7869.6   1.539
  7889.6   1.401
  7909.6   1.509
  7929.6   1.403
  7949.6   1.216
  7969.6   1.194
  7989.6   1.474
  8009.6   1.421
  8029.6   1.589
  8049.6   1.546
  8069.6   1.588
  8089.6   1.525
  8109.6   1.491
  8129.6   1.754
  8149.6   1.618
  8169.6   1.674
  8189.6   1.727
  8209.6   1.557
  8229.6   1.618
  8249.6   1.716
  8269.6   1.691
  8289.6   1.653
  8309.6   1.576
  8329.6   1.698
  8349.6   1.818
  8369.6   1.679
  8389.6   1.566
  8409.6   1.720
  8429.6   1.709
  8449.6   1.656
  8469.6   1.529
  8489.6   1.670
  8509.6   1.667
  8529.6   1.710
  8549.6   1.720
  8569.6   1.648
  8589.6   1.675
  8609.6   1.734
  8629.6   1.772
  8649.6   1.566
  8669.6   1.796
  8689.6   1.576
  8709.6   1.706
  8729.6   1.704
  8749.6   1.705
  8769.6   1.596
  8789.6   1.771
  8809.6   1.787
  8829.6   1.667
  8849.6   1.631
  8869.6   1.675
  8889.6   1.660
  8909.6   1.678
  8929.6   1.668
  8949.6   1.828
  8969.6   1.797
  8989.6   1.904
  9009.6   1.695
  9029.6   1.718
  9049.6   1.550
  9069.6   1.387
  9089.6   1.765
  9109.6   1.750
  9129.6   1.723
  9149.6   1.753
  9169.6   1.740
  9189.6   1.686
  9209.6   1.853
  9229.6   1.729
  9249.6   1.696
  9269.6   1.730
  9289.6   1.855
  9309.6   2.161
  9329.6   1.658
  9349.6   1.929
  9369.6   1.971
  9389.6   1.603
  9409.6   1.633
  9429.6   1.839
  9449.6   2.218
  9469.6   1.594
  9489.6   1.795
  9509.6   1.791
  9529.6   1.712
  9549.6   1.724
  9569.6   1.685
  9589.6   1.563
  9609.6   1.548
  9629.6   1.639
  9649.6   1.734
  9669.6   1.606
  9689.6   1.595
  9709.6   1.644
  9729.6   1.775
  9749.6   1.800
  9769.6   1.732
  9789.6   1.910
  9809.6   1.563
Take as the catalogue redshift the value 0.538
